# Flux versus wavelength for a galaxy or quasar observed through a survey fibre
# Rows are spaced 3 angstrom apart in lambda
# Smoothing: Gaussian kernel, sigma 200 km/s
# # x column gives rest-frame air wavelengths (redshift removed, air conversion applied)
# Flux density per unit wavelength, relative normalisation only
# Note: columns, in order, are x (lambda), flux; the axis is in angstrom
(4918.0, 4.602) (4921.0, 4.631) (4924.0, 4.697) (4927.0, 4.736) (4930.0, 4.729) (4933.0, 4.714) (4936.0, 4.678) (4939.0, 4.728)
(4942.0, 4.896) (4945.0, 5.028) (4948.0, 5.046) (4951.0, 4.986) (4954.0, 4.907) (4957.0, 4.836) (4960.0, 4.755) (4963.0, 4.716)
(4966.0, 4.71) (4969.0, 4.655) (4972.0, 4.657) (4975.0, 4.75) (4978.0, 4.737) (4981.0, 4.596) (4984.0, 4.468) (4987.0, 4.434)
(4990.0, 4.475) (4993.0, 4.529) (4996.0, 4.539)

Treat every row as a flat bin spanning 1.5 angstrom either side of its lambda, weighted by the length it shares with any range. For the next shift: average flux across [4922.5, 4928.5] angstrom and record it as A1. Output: 4.72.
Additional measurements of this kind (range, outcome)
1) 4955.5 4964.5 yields 4.77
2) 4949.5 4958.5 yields 4.91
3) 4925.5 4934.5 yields 4.73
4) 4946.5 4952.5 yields 5.02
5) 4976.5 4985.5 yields 4.6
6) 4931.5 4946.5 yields 4.81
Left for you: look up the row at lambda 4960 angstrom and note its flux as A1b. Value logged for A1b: 4.755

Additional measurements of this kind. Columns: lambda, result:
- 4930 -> 4.729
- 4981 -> 4.596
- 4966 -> 4.71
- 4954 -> 4.907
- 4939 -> 4.728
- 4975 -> 4.75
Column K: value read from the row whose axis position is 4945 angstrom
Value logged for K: 5.028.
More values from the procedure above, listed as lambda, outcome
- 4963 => 4.716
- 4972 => 4.657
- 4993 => 4.529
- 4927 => 4.736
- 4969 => 4.655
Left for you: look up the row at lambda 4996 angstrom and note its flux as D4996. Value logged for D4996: 4.539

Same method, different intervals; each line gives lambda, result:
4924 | 4.697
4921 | 4.631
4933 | 4.714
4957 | 4.836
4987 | 4.434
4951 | 4.986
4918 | 4.602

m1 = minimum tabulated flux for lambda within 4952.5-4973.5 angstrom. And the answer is 4.655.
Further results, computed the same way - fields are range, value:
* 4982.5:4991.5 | 4.434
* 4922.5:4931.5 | 4.697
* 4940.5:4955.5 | 4.896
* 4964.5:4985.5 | 4.468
